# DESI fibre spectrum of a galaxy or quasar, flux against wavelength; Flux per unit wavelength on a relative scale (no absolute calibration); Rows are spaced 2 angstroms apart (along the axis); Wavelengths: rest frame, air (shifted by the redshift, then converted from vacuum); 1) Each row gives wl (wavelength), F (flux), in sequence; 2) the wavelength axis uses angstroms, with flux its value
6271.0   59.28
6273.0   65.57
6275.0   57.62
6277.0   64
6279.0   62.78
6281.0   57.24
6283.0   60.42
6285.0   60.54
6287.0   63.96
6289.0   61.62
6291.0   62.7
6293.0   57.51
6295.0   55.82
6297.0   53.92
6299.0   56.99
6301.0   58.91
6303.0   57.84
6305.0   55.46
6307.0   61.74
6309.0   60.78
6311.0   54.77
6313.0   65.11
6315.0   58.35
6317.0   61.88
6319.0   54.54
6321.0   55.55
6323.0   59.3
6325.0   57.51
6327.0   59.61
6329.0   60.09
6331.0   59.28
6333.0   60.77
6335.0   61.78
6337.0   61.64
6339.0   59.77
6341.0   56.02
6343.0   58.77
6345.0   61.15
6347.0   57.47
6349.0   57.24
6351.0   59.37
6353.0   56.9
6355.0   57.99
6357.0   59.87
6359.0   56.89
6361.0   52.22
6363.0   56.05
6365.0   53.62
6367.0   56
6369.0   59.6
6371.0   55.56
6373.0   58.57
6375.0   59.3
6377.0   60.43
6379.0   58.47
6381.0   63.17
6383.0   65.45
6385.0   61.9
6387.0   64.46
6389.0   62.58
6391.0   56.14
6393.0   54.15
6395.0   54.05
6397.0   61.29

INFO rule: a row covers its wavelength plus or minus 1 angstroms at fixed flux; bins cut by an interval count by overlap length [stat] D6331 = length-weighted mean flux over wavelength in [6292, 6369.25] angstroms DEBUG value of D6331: 58.1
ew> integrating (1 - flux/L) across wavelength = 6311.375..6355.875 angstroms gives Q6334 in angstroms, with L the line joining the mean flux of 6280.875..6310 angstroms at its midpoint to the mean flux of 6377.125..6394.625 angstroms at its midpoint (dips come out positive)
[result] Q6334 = 0.5 angstroms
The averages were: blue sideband 59.1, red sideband 60.5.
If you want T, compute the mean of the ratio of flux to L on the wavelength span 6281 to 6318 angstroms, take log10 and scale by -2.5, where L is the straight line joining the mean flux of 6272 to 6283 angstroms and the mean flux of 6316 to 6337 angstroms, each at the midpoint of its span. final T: 0.019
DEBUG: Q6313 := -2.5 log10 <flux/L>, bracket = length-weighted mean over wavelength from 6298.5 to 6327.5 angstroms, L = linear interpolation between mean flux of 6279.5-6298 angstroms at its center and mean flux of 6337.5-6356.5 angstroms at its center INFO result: 0.01 mag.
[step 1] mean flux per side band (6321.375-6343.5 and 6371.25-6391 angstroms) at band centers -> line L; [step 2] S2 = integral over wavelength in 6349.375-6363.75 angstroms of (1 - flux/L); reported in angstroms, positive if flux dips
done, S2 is 0.8 angstroms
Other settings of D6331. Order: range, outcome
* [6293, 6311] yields 57.5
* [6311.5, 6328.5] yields 58.9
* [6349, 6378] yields 57.3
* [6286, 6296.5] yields 60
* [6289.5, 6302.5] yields 57.8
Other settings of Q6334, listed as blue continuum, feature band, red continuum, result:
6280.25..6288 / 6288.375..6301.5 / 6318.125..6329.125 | 0.4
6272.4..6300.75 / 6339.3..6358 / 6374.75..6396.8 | 0.5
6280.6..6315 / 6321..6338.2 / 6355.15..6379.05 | -0.4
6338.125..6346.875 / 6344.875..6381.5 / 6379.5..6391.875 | 1.6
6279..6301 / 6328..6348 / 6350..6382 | -0.5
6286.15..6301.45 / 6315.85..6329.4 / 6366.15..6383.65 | 0.2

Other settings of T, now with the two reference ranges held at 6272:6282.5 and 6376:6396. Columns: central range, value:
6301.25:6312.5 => 0.05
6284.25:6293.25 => -0.01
